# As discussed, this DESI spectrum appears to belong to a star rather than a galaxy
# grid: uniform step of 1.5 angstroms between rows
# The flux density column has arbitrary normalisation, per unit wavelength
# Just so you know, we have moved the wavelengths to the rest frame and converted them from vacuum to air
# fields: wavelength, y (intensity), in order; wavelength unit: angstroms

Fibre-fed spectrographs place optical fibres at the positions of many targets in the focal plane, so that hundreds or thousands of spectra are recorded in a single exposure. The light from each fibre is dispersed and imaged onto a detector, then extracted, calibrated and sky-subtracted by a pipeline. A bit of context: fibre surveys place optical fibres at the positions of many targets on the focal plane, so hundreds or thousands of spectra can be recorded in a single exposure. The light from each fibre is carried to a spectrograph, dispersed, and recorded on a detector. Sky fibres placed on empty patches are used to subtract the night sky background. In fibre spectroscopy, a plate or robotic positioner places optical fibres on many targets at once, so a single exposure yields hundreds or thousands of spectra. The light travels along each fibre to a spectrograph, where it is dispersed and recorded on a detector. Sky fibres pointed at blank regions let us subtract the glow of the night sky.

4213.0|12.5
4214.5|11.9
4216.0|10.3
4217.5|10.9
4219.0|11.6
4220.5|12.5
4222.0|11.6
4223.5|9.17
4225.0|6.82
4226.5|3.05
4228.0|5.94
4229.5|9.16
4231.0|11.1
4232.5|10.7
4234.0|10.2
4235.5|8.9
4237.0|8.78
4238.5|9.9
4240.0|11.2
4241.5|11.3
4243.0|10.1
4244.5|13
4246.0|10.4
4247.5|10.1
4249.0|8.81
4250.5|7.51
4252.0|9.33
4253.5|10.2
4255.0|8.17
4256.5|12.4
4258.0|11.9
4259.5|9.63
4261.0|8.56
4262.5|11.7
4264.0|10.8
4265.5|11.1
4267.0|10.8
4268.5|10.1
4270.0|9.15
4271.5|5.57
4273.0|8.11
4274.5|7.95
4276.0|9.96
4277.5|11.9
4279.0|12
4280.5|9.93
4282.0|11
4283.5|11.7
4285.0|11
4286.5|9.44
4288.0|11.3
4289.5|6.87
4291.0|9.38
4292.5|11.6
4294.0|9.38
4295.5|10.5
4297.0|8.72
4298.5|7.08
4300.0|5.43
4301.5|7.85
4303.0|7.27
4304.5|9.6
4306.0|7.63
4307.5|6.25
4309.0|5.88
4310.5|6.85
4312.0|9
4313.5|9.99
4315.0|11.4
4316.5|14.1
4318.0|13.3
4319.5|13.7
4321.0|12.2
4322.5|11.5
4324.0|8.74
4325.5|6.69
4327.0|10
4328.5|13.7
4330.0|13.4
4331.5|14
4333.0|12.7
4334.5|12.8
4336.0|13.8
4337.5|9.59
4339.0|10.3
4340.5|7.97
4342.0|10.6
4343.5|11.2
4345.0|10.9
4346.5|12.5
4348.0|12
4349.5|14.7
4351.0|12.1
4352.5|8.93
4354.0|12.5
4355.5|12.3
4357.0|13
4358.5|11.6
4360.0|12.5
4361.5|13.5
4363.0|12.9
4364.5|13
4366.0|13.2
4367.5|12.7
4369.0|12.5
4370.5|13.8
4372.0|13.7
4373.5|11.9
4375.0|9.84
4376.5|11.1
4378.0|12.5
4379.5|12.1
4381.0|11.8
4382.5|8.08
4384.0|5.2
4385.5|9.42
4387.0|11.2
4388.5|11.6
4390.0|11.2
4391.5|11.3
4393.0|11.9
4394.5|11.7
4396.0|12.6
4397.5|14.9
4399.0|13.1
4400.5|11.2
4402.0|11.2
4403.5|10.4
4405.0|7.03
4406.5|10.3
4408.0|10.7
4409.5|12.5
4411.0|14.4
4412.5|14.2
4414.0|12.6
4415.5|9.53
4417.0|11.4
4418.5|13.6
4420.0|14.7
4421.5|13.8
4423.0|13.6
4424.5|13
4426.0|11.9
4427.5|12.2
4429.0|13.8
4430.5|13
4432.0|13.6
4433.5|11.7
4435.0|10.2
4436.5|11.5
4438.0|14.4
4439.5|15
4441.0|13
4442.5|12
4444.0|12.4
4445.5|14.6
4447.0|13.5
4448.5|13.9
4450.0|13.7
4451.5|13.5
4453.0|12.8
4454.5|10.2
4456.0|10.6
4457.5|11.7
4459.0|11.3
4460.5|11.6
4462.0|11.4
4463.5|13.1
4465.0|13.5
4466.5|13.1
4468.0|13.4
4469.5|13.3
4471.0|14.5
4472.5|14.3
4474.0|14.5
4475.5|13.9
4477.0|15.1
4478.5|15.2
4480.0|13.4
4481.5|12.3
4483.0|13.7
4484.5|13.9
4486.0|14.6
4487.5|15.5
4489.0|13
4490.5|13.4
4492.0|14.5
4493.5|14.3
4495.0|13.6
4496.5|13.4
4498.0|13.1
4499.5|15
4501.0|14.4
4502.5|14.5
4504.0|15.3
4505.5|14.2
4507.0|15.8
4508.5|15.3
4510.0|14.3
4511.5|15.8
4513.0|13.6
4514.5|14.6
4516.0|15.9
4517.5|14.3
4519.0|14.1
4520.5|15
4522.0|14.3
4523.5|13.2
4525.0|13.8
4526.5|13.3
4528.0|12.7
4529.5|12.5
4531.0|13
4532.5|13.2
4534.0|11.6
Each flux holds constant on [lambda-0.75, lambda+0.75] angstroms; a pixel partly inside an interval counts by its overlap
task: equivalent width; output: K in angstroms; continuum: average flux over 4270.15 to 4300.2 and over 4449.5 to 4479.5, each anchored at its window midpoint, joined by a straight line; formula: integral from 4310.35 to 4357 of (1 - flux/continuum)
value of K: -4.6 angstroms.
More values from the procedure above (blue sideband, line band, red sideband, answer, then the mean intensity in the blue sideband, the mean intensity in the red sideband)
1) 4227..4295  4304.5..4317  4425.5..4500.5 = 2.24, 9.93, 13.2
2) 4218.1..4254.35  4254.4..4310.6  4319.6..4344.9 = 5.55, 9.64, 11.3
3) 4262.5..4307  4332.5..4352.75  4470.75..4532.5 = -1.48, 9.44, 14.2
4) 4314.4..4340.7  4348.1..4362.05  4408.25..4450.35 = -0.28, 11.7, 13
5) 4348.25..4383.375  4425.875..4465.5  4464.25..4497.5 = 2.29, 12.2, 13.9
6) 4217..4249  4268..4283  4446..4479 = 1.18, 9.8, 13.1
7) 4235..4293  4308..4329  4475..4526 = 1.17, 10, 14.3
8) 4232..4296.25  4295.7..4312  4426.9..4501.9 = 4.94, 10.1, 13.3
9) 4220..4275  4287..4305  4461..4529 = 2.97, 9.61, 14.1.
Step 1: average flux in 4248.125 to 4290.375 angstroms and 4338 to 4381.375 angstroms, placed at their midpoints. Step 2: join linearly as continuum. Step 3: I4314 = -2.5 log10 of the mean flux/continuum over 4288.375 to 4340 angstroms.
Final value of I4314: 0.10 mag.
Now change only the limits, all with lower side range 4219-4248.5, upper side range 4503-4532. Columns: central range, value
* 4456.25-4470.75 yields 0.08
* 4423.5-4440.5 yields 0.01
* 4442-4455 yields 0.01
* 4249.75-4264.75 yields 0.01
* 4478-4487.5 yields -0.02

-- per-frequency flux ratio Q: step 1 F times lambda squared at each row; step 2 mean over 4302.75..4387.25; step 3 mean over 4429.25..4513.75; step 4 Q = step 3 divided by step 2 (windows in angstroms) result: 1.3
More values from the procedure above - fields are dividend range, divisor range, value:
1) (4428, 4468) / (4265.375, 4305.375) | 1.45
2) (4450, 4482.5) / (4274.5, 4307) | 1.49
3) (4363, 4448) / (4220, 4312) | 1.37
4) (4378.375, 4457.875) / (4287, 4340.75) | 1.26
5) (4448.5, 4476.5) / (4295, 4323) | 1.47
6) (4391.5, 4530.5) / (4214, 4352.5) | 1.42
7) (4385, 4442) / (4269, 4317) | 1.41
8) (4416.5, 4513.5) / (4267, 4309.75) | 1.61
